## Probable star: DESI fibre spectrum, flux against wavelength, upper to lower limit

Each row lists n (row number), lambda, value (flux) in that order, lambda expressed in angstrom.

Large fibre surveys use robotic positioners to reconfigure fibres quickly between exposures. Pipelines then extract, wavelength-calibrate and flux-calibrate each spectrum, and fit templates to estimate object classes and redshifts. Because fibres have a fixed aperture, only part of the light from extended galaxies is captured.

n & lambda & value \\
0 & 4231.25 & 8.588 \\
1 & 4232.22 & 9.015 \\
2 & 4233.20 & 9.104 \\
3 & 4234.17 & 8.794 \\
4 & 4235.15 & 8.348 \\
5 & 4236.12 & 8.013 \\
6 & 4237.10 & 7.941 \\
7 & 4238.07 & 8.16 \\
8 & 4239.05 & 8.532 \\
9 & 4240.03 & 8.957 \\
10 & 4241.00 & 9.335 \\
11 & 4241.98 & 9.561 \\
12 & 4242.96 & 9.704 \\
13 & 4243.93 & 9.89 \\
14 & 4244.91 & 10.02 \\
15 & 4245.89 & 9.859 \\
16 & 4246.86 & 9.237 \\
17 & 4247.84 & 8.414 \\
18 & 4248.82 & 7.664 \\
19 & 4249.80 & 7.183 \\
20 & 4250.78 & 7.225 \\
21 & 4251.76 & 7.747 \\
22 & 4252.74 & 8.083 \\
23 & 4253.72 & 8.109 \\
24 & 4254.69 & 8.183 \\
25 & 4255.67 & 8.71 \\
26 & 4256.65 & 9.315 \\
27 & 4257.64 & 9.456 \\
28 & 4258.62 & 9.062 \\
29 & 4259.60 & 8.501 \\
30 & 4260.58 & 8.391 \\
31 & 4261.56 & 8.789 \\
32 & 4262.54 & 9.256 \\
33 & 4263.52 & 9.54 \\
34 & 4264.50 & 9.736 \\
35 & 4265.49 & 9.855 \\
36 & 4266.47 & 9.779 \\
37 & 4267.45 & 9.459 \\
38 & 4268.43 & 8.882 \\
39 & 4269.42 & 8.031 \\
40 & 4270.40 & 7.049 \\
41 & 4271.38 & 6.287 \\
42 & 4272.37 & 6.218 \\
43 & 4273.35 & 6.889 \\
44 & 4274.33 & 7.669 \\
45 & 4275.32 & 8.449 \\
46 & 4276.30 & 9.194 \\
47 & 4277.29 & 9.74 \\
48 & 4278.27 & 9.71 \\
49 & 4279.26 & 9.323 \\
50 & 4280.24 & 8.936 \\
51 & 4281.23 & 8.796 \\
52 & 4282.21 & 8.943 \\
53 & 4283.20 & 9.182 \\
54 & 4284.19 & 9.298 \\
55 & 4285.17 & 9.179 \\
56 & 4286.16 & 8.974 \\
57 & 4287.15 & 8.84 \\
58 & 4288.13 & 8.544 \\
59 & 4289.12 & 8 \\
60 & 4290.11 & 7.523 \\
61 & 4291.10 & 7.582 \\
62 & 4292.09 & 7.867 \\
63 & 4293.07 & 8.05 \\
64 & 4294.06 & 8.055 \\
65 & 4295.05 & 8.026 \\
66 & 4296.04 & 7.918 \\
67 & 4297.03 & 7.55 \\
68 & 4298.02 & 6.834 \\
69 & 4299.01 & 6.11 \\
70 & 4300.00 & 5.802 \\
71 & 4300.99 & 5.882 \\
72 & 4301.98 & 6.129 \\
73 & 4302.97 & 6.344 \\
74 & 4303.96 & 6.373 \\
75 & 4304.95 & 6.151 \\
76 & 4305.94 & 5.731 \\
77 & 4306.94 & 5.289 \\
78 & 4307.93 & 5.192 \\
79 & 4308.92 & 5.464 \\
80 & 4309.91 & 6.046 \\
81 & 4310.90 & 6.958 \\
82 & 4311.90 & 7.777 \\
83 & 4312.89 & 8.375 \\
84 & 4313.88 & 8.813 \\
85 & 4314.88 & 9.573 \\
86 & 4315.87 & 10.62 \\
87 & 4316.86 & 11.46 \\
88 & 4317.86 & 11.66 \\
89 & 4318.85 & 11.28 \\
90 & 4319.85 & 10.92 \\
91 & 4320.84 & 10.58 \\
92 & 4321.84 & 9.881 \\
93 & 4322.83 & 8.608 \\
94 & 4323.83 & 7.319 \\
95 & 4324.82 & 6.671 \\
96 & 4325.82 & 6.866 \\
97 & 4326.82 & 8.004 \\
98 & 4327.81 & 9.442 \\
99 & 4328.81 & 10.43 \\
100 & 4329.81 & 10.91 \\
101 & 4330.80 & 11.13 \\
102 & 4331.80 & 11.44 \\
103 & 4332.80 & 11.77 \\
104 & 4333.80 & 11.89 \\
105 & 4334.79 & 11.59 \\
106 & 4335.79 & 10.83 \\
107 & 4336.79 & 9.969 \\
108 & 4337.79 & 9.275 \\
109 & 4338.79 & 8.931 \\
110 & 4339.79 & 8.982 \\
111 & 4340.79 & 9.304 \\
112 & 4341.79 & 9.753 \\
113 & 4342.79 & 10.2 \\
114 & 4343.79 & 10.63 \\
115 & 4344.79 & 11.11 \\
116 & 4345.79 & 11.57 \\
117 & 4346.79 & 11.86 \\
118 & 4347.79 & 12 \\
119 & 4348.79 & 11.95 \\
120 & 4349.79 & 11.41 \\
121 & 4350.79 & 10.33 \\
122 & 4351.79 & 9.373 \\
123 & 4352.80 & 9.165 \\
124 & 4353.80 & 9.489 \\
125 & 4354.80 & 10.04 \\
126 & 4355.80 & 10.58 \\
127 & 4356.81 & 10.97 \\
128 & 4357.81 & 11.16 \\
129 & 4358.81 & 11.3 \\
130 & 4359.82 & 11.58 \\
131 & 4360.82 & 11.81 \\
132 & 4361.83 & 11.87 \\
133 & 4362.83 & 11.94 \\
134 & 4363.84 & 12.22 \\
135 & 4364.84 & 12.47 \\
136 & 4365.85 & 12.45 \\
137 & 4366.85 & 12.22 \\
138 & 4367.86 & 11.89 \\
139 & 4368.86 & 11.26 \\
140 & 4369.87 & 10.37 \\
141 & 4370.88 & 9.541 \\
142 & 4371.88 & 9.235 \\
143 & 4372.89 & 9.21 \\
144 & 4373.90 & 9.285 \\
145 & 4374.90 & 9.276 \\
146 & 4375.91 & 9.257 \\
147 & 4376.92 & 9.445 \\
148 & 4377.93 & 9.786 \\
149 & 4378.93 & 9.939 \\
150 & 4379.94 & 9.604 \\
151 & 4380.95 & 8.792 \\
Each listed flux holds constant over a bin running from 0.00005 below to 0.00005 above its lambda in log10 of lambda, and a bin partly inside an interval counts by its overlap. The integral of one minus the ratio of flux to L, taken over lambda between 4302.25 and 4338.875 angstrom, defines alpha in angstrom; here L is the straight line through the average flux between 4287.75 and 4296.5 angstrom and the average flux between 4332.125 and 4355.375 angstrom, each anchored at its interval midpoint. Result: 2.03 angstrom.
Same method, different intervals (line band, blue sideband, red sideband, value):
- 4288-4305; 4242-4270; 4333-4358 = 4.3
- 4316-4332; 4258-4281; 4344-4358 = 0.5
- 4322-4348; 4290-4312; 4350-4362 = -2.5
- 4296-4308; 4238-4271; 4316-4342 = 4.2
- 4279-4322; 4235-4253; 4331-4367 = 7.8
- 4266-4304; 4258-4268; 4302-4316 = 0.7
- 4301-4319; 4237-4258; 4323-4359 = 3.9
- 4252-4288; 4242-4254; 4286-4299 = -2.0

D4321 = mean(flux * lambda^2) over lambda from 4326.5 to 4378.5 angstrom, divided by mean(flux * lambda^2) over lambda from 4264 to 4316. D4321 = 1.4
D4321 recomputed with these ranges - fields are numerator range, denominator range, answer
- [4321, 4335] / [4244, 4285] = 1.15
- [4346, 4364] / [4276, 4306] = 1.44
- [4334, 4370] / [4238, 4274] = 1.32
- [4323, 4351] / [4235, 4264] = 1.22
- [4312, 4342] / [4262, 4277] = 1.20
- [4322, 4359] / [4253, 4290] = 1.21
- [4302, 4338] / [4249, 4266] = 1.06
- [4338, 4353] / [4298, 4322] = 1.36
